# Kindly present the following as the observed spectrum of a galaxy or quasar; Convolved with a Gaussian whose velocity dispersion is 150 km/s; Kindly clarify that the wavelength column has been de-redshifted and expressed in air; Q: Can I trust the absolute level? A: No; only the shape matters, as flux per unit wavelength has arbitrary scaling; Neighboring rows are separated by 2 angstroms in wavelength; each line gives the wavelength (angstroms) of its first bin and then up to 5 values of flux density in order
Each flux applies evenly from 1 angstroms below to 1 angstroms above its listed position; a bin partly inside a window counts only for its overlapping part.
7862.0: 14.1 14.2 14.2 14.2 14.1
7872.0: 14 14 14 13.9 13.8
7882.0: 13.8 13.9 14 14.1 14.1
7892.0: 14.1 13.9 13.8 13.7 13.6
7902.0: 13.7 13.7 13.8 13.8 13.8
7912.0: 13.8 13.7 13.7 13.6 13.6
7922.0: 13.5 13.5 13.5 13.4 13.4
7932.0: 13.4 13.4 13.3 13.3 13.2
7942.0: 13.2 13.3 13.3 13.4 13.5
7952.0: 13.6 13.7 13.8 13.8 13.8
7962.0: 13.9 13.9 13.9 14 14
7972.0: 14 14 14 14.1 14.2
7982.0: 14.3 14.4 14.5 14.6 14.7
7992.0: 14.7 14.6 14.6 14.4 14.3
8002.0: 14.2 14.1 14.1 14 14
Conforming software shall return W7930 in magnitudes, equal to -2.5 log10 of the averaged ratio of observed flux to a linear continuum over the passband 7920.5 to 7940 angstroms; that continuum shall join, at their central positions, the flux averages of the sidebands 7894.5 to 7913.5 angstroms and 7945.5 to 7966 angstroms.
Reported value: 0.03 mag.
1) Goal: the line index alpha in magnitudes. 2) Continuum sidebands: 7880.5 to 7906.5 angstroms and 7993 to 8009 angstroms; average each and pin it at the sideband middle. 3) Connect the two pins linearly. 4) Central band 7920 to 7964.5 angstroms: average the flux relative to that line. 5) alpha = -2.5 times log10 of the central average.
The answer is 0.04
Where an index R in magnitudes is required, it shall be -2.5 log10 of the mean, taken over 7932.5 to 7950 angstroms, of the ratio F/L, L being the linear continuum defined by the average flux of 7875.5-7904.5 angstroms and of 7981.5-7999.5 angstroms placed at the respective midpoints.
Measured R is 0.07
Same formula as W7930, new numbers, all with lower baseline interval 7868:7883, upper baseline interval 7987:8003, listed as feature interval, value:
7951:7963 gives 0.04 mag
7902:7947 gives 0.05 mag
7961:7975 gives 0.03 mag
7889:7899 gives 0.01 mag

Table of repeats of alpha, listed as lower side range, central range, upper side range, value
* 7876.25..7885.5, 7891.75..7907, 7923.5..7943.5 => -0.01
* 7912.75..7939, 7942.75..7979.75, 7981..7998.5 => 0.02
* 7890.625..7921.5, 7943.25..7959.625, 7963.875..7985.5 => 0.03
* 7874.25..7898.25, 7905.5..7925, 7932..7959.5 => 0.00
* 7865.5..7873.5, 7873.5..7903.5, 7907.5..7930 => 0.00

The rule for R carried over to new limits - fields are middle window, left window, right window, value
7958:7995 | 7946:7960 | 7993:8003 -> -0.012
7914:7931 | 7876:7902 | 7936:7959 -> 0.008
